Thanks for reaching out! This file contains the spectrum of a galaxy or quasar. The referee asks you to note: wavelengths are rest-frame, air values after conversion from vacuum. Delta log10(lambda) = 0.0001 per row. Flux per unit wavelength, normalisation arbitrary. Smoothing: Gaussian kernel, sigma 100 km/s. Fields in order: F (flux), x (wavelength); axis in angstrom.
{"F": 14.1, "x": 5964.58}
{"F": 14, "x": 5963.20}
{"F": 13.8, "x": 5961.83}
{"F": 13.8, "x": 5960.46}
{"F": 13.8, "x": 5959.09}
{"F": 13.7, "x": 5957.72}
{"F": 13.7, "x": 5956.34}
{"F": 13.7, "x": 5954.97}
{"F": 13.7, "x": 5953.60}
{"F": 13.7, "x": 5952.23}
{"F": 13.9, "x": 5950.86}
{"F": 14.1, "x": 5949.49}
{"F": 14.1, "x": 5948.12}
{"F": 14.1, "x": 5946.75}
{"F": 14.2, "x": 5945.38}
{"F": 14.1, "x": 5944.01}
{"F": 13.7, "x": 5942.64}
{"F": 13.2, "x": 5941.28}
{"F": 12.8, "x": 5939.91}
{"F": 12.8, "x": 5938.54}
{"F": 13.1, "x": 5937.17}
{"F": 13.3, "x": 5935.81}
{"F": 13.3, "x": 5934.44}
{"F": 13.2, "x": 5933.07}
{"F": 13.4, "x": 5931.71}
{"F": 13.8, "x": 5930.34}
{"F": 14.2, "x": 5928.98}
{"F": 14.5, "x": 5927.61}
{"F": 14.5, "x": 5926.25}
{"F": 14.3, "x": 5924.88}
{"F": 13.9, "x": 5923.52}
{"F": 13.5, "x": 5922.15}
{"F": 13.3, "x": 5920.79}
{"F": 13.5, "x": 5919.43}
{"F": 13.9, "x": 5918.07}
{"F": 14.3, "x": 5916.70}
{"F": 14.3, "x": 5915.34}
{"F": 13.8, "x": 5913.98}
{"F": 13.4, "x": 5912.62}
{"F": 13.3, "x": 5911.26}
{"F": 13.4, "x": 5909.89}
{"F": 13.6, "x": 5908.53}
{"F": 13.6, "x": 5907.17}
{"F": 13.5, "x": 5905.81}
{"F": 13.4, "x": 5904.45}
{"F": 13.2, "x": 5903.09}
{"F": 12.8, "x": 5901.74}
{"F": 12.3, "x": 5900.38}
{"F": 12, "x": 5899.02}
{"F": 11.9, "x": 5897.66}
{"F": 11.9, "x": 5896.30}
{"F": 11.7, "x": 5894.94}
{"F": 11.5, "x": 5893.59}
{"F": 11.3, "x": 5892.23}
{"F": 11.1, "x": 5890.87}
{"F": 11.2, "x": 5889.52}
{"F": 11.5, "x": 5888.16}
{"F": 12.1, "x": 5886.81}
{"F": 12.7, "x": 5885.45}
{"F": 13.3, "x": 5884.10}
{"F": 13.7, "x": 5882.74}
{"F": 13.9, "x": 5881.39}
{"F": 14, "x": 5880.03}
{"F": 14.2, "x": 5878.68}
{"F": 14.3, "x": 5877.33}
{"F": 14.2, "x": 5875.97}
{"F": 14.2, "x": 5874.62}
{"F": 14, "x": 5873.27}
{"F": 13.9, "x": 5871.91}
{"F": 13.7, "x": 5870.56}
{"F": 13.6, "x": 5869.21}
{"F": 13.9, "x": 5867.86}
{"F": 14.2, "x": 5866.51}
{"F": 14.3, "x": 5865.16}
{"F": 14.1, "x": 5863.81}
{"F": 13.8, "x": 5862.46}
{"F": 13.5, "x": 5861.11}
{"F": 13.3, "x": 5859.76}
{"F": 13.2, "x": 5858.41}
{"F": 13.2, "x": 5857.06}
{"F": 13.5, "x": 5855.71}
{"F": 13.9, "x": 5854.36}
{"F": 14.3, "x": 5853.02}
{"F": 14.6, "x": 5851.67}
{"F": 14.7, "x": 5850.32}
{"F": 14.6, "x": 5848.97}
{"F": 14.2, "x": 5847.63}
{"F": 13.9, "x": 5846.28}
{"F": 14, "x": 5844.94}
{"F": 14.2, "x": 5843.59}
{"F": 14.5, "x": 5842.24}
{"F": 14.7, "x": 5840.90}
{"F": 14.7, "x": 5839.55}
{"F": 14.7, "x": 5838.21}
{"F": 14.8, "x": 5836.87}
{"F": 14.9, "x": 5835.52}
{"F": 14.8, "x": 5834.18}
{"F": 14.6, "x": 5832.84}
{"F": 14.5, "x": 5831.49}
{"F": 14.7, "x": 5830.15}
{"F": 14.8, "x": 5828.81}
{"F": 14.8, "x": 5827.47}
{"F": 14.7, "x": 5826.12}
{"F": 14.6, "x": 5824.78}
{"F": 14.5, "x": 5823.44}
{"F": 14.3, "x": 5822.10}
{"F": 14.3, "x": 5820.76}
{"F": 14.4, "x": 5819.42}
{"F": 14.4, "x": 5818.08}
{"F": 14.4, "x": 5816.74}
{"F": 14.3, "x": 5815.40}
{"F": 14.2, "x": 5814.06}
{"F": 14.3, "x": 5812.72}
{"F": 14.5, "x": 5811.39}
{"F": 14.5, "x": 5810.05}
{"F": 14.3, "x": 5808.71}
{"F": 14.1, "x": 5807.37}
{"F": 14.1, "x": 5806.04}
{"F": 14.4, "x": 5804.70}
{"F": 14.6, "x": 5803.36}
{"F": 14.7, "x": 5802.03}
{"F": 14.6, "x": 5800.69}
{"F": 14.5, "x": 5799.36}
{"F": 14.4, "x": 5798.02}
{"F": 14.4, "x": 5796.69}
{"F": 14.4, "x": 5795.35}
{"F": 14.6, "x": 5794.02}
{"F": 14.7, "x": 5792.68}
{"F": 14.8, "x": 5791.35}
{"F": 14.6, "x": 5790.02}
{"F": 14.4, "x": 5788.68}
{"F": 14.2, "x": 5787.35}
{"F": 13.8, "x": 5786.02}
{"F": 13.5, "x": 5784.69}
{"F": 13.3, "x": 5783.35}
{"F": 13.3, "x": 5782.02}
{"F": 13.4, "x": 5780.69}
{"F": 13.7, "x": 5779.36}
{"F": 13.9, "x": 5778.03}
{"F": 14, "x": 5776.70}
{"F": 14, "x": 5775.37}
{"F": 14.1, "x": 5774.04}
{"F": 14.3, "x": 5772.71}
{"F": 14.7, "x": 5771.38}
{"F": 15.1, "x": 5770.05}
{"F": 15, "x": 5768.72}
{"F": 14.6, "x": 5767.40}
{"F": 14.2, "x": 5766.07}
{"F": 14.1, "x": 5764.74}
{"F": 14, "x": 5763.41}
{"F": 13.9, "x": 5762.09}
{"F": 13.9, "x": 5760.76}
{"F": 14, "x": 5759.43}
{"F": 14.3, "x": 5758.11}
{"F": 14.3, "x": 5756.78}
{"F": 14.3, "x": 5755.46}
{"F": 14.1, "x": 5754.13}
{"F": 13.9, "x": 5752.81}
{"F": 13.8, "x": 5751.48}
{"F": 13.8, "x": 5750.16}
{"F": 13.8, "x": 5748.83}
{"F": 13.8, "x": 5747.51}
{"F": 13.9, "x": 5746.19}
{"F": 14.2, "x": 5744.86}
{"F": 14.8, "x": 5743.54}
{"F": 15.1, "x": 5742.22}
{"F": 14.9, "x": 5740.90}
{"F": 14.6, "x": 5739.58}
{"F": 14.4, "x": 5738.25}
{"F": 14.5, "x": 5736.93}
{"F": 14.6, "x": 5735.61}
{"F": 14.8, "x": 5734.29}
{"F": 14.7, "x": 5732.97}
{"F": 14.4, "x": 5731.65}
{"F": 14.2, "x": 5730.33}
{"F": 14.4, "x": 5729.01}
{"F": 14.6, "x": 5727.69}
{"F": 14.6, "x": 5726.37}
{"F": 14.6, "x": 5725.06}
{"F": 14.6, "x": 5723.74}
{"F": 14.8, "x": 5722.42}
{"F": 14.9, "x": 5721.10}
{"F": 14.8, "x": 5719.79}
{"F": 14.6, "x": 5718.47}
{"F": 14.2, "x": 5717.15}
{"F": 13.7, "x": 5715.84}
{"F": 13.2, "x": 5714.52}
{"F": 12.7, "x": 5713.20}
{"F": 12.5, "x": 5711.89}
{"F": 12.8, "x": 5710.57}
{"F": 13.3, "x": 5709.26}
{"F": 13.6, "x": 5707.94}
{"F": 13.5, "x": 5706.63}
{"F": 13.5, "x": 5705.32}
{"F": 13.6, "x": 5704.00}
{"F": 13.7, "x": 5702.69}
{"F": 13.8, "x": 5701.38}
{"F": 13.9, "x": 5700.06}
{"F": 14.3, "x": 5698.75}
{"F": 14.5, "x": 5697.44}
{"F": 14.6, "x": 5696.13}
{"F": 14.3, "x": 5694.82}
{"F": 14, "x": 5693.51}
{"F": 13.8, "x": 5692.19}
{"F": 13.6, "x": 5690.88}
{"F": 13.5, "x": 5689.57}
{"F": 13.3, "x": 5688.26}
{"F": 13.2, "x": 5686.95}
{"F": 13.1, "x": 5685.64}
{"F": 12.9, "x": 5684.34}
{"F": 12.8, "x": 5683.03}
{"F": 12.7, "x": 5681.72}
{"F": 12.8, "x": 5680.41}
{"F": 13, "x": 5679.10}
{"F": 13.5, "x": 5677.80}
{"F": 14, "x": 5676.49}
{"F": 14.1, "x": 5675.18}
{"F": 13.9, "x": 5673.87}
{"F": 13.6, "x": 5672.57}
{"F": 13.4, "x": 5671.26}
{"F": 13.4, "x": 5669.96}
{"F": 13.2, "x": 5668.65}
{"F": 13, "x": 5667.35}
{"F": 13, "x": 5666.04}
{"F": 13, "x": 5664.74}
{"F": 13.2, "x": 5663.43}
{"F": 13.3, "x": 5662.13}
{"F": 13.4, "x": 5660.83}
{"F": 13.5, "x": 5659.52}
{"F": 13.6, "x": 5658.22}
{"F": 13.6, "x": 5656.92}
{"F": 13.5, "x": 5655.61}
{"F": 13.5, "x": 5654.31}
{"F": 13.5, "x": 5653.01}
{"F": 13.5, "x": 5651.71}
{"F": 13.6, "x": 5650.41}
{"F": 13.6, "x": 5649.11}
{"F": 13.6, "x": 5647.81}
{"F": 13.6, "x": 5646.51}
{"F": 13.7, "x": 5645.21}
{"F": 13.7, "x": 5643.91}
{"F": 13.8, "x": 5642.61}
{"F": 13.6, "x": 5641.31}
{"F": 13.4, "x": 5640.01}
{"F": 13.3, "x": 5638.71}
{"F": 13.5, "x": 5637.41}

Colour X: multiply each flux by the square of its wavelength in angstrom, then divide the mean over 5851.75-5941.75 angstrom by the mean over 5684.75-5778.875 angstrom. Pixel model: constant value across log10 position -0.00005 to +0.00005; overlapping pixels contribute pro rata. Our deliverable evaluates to 1.00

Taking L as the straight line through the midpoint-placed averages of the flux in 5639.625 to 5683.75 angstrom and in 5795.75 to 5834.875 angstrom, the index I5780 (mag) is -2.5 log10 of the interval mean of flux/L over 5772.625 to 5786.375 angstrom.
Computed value 0.039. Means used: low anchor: 13.4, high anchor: 14.5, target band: 13.7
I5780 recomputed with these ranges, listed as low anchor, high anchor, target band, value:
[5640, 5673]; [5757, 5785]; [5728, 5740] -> -0.05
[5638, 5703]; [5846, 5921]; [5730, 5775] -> -0.07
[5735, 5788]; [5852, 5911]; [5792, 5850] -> -0.06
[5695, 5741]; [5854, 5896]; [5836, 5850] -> -0.08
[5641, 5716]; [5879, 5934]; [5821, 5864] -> -0.08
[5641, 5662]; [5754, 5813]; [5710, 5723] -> 0.01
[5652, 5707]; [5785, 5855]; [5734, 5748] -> -0.04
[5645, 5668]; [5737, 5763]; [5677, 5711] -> 0.02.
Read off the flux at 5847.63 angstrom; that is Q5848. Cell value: 14.2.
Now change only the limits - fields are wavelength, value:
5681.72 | 12.7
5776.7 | 14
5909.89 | 13.4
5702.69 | 13.7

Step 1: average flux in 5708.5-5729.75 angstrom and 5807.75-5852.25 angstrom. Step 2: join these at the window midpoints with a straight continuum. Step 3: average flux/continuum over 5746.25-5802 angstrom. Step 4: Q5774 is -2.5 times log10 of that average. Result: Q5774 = 0.01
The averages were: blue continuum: 14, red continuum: 14.5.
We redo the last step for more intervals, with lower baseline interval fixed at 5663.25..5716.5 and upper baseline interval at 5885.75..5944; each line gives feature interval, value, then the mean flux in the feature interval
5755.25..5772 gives -0.08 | 14.3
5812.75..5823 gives -0.09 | 14.3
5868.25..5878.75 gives -0.07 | 14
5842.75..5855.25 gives -0.08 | 14.3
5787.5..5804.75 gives -0.10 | 14.5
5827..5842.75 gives -0.12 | 14.7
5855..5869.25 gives -0.04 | 13.7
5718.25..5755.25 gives -0.08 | 14.4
